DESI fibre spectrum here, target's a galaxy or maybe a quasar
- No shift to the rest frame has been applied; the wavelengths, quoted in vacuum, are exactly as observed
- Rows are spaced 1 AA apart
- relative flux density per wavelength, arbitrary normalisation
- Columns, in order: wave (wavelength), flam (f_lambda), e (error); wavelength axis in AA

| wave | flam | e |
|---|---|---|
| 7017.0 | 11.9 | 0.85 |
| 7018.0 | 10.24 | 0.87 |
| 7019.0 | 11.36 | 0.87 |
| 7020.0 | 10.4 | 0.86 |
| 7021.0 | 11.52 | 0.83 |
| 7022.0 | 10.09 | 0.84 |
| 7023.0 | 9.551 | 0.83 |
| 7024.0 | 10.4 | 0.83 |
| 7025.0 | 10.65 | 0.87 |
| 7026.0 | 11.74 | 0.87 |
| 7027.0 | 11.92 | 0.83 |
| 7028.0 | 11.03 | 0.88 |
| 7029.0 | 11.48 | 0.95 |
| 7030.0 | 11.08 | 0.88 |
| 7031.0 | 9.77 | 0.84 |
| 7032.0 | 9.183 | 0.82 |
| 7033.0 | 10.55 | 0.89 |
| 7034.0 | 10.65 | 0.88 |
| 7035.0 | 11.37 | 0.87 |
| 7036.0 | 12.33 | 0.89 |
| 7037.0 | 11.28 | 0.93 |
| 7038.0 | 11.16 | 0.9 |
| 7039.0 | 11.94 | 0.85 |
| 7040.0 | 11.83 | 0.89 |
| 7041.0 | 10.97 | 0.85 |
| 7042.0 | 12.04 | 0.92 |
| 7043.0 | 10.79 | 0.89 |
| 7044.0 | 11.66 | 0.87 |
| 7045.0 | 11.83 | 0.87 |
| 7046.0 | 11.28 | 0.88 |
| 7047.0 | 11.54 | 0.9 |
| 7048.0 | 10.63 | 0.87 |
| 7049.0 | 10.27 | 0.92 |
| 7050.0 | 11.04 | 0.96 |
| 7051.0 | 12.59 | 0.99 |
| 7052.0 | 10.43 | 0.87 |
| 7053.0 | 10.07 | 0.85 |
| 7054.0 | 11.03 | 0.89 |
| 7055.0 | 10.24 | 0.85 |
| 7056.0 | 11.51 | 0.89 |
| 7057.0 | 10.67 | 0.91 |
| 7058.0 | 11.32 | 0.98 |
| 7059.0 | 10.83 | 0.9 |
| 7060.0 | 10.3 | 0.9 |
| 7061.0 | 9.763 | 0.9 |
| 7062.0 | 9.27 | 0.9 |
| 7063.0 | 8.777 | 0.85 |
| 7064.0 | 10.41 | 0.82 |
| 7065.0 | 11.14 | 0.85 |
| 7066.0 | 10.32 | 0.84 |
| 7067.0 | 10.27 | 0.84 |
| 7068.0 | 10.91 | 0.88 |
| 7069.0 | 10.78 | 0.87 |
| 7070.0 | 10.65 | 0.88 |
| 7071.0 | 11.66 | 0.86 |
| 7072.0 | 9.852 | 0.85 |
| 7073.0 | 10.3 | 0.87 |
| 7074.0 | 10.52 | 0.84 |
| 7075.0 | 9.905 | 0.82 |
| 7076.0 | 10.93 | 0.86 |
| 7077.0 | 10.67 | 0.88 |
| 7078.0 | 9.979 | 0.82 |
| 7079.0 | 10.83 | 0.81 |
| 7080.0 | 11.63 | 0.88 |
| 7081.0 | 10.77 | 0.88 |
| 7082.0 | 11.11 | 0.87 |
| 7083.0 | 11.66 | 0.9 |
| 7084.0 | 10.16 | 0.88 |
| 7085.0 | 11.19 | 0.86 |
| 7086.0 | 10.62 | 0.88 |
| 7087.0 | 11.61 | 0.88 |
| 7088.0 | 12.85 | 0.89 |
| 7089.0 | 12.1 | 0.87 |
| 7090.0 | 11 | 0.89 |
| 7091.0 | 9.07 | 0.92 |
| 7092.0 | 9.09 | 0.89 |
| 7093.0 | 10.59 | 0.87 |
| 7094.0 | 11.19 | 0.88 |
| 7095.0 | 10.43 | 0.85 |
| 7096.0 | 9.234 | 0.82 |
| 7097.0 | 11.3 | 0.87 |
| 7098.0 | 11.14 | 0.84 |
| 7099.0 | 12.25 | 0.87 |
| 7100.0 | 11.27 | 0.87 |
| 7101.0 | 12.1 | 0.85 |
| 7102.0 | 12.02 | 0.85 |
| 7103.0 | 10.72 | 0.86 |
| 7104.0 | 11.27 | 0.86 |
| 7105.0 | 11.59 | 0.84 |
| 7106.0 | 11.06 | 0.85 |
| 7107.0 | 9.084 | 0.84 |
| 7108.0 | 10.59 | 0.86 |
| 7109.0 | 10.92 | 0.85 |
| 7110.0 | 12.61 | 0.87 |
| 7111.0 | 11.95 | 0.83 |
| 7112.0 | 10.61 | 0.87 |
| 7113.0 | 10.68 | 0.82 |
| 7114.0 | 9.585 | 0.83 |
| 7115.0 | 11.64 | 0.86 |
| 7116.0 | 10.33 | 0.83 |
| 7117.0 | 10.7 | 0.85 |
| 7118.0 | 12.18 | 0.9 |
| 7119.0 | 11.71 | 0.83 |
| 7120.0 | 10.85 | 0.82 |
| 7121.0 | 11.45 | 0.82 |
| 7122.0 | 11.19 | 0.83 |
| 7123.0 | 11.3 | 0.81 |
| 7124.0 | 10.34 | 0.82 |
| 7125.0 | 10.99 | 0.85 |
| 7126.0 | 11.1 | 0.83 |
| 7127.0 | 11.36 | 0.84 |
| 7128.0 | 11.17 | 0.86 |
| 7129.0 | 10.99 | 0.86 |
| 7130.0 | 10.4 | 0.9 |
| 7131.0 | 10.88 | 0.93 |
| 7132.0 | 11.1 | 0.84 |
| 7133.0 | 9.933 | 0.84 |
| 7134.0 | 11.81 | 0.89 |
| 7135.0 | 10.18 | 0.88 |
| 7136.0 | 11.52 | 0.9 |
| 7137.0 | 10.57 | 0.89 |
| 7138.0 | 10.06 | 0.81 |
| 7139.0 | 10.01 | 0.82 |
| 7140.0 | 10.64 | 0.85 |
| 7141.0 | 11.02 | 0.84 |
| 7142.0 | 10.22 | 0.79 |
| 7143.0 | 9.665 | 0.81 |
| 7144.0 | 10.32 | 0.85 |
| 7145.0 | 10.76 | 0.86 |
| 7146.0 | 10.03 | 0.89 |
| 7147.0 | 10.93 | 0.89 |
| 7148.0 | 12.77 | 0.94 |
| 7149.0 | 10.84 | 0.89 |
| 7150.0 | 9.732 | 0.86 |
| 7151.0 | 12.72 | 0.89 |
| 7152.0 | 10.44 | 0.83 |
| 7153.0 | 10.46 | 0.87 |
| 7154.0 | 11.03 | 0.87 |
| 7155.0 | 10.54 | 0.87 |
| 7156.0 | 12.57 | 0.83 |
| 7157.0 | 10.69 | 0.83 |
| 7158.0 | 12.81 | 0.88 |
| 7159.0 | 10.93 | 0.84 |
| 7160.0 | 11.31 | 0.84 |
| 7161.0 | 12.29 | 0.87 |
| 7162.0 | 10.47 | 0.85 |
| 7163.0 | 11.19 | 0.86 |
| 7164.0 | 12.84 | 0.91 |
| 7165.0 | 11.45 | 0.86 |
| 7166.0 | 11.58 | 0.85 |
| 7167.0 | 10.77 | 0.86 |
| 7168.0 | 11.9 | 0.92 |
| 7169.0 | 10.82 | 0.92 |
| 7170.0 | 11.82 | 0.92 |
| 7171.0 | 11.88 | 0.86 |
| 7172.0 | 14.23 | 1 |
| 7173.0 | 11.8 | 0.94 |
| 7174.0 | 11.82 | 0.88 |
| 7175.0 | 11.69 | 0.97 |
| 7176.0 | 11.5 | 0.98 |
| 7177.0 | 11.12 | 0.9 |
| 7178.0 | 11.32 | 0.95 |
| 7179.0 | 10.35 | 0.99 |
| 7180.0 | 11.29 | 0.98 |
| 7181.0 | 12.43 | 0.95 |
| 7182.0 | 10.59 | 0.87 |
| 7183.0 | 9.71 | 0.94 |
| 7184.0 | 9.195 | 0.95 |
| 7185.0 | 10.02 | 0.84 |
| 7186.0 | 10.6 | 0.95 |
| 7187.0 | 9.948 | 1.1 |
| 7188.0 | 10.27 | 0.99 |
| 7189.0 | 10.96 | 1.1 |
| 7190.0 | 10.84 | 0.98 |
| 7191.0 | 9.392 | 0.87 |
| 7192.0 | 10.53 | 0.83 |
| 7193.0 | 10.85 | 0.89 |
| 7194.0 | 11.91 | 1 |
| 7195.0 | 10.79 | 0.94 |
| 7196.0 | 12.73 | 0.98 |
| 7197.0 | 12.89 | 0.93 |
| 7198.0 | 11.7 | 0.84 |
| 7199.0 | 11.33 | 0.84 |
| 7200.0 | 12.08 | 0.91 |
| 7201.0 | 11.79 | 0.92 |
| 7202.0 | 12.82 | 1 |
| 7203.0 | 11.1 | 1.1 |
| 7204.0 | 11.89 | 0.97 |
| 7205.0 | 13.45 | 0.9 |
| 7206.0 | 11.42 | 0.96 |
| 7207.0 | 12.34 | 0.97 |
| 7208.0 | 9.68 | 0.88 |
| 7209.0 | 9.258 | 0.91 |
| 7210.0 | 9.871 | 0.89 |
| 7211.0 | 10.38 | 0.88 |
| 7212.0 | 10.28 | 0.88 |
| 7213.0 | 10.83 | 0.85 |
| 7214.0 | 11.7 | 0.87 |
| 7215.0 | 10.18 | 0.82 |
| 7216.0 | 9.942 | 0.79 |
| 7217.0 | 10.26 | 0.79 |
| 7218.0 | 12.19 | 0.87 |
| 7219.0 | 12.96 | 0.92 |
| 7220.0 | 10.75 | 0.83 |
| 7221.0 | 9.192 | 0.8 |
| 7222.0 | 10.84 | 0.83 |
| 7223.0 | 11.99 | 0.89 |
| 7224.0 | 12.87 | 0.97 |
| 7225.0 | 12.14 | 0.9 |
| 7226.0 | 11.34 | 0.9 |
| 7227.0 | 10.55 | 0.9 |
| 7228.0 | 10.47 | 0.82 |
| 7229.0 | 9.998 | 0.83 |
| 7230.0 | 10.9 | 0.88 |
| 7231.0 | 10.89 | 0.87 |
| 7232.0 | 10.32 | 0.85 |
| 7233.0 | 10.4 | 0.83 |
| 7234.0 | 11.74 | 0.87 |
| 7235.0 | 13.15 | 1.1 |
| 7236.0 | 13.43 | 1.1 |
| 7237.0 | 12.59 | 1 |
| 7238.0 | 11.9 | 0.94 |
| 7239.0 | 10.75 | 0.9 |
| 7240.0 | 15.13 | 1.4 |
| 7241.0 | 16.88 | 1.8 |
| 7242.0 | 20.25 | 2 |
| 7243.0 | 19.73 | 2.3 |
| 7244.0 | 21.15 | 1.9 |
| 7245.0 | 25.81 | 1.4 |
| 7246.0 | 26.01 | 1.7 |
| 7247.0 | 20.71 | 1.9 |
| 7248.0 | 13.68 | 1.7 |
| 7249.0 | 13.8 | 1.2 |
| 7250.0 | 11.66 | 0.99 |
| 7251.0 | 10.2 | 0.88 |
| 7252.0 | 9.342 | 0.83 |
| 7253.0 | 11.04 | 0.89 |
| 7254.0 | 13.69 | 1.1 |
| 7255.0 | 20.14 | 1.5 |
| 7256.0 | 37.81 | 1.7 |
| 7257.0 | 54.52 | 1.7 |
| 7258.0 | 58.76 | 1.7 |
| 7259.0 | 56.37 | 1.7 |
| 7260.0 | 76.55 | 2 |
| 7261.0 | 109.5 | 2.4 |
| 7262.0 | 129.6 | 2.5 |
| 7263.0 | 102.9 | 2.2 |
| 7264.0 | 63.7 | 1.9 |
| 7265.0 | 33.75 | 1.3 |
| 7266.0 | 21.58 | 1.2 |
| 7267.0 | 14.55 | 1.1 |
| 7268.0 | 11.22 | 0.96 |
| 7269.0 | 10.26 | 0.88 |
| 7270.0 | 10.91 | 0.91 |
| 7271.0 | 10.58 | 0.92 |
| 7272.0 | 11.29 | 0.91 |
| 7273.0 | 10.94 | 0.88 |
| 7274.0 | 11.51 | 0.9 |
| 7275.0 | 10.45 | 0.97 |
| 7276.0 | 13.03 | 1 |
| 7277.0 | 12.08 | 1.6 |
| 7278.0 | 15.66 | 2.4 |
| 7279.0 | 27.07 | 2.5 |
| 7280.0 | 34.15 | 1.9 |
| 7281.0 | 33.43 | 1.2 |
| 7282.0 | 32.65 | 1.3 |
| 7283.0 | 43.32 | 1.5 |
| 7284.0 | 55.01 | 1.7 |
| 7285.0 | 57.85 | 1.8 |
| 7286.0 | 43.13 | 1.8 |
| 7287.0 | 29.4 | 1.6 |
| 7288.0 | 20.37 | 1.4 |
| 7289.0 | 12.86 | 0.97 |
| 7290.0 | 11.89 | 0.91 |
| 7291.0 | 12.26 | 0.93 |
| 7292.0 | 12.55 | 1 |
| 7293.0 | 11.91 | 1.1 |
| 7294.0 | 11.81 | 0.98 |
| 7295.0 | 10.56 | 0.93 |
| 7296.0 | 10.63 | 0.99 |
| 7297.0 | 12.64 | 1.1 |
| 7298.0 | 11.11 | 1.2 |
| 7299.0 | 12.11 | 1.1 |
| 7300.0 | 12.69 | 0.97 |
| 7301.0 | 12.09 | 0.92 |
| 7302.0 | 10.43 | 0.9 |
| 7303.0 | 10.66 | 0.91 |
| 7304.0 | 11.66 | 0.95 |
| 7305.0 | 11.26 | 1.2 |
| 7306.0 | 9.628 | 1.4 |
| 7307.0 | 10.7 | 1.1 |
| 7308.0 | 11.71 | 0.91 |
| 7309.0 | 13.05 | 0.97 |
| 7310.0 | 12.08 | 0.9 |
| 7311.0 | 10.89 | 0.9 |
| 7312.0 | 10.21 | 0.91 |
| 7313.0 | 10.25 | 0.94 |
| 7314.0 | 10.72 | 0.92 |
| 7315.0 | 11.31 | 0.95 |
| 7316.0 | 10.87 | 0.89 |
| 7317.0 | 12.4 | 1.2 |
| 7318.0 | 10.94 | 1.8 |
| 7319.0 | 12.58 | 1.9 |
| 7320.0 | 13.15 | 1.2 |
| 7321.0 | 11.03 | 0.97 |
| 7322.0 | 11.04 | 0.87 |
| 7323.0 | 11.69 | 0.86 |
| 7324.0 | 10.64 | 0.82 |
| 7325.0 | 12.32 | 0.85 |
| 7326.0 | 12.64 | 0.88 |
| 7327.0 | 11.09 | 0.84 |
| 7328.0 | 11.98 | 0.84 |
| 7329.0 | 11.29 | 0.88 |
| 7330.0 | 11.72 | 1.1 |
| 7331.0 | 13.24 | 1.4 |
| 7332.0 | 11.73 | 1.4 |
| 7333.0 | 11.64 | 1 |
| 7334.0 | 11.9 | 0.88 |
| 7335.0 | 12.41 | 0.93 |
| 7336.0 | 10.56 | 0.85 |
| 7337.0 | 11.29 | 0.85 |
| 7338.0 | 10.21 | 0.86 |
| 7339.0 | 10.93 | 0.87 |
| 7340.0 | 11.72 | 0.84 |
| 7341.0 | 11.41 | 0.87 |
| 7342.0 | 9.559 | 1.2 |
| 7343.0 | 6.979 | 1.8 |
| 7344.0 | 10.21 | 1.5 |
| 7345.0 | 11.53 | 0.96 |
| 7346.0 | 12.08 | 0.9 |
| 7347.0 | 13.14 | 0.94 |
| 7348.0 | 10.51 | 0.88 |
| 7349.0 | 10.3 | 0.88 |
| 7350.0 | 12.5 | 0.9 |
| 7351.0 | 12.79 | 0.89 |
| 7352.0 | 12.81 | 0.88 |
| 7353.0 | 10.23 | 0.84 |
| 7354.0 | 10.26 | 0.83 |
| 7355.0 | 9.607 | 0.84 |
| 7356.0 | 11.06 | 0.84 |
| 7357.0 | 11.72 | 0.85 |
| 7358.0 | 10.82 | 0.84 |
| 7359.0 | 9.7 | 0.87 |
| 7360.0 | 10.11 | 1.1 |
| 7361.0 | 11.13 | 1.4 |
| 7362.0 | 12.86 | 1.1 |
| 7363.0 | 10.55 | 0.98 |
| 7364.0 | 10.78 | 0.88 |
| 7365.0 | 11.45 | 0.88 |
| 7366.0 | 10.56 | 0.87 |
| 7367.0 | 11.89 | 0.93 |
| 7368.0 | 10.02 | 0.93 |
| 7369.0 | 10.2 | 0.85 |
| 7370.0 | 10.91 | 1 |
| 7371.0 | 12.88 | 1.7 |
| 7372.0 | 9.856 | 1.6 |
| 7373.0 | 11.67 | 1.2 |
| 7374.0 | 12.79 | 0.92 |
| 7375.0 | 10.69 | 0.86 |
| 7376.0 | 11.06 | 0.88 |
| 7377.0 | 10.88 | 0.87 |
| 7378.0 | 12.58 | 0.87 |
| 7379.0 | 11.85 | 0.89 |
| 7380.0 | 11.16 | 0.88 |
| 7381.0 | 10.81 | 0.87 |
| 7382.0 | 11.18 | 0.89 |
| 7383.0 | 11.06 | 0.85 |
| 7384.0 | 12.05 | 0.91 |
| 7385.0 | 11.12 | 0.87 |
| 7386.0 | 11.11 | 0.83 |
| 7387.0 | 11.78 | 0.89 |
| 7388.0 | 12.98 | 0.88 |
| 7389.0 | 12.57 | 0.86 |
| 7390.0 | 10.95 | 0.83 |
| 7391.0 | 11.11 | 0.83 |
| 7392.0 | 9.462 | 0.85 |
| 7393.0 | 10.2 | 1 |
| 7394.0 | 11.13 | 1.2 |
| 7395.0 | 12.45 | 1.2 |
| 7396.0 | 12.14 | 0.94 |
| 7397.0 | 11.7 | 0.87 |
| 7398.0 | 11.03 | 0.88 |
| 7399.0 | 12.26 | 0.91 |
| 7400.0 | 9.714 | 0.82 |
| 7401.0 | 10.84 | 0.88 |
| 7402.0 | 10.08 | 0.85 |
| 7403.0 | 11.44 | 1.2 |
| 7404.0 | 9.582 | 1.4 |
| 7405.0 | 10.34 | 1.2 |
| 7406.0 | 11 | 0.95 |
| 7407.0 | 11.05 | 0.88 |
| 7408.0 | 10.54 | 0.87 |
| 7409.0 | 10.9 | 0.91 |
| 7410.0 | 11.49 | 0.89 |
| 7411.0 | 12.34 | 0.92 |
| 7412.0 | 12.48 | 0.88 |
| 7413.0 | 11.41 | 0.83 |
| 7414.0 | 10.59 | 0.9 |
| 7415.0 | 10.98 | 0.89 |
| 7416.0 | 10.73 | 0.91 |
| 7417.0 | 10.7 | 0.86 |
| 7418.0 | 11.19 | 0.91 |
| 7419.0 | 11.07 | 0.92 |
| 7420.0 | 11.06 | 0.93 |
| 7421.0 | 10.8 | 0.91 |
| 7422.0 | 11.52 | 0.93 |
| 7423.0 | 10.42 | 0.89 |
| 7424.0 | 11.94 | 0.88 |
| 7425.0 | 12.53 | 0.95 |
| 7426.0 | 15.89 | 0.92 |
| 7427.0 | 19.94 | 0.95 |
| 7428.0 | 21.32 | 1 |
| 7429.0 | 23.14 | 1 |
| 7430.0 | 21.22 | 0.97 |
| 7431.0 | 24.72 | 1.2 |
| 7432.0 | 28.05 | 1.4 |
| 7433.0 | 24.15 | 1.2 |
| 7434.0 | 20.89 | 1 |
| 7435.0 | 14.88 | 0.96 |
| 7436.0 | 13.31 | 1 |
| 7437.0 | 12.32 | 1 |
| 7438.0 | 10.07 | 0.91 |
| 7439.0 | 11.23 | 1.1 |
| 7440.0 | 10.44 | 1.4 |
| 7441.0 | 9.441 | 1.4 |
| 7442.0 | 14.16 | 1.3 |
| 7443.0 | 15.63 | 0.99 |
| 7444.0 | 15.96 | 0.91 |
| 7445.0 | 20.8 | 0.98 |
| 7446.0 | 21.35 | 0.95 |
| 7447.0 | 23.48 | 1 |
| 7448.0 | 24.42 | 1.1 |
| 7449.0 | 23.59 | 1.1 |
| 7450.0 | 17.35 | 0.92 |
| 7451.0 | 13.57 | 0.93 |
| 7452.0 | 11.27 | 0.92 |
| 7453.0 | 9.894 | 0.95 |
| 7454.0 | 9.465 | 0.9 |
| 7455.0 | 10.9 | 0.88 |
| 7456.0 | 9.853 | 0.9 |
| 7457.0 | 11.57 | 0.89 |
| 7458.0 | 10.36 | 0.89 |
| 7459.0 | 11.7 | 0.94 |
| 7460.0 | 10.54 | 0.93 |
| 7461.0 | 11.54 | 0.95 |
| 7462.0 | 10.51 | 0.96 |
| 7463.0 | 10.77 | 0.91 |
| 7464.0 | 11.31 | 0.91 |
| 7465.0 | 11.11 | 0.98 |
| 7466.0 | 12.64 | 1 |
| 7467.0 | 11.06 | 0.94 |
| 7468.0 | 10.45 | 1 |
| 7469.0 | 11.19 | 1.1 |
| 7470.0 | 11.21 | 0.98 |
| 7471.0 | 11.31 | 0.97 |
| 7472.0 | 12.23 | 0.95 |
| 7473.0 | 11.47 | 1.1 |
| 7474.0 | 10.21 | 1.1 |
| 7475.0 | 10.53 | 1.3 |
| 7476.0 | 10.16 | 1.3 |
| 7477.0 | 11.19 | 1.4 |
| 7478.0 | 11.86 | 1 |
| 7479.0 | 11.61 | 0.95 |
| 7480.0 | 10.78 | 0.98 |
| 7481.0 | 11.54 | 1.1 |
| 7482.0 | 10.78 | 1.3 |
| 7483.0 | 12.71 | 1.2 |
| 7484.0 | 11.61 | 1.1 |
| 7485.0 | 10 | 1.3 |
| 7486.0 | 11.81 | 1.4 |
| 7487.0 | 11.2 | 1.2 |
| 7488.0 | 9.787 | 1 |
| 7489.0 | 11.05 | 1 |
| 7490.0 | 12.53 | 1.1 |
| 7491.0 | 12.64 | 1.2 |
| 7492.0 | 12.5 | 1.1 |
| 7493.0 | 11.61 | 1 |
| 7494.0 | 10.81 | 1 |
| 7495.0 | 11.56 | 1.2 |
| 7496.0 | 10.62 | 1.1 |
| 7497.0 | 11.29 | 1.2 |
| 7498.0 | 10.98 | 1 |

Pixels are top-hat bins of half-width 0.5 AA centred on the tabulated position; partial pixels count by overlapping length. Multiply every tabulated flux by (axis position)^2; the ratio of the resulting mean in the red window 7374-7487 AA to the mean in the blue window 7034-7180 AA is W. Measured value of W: 1.27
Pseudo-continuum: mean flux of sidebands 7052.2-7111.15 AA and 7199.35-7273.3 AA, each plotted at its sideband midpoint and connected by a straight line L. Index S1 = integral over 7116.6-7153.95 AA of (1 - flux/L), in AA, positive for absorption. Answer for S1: 8.8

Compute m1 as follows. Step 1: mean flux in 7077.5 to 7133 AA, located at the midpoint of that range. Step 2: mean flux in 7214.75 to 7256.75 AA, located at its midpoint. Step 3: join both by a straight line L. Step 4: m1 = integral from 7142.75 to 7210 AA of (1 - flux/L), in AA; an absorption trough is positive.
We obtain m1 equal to 8.1 AA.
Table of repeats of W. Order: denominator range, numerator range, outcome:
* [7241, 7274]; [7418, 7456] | 0.51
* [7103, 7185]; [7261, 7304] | 2.41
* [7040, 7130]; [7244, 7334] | 2.13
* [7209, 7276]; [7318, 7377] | 0.53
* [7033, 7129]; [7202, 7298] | 2.07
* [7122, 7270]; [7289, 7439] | 0.78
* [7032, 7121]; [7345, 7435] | 1.23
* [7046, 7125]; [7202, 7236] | 1.06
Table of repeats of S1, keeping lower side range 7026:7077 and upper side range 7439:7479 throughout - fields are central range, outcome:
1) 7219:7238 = 0.6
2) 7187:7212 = 0.9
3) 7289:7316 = 1.6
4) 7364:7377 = 1.4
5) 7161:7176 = -0.4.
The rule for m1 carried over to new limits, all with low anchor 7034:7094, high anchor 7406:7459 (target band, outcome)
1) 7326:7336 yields 1.23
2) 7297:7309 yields 1.66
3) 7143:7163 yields 1.11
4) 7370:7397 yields 5.00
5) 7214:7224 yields 1.09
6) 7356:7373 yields 3.51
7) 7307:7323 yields 2.27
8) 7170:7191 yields 1.69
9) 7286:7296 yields -2.24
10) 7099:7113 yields 0.07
